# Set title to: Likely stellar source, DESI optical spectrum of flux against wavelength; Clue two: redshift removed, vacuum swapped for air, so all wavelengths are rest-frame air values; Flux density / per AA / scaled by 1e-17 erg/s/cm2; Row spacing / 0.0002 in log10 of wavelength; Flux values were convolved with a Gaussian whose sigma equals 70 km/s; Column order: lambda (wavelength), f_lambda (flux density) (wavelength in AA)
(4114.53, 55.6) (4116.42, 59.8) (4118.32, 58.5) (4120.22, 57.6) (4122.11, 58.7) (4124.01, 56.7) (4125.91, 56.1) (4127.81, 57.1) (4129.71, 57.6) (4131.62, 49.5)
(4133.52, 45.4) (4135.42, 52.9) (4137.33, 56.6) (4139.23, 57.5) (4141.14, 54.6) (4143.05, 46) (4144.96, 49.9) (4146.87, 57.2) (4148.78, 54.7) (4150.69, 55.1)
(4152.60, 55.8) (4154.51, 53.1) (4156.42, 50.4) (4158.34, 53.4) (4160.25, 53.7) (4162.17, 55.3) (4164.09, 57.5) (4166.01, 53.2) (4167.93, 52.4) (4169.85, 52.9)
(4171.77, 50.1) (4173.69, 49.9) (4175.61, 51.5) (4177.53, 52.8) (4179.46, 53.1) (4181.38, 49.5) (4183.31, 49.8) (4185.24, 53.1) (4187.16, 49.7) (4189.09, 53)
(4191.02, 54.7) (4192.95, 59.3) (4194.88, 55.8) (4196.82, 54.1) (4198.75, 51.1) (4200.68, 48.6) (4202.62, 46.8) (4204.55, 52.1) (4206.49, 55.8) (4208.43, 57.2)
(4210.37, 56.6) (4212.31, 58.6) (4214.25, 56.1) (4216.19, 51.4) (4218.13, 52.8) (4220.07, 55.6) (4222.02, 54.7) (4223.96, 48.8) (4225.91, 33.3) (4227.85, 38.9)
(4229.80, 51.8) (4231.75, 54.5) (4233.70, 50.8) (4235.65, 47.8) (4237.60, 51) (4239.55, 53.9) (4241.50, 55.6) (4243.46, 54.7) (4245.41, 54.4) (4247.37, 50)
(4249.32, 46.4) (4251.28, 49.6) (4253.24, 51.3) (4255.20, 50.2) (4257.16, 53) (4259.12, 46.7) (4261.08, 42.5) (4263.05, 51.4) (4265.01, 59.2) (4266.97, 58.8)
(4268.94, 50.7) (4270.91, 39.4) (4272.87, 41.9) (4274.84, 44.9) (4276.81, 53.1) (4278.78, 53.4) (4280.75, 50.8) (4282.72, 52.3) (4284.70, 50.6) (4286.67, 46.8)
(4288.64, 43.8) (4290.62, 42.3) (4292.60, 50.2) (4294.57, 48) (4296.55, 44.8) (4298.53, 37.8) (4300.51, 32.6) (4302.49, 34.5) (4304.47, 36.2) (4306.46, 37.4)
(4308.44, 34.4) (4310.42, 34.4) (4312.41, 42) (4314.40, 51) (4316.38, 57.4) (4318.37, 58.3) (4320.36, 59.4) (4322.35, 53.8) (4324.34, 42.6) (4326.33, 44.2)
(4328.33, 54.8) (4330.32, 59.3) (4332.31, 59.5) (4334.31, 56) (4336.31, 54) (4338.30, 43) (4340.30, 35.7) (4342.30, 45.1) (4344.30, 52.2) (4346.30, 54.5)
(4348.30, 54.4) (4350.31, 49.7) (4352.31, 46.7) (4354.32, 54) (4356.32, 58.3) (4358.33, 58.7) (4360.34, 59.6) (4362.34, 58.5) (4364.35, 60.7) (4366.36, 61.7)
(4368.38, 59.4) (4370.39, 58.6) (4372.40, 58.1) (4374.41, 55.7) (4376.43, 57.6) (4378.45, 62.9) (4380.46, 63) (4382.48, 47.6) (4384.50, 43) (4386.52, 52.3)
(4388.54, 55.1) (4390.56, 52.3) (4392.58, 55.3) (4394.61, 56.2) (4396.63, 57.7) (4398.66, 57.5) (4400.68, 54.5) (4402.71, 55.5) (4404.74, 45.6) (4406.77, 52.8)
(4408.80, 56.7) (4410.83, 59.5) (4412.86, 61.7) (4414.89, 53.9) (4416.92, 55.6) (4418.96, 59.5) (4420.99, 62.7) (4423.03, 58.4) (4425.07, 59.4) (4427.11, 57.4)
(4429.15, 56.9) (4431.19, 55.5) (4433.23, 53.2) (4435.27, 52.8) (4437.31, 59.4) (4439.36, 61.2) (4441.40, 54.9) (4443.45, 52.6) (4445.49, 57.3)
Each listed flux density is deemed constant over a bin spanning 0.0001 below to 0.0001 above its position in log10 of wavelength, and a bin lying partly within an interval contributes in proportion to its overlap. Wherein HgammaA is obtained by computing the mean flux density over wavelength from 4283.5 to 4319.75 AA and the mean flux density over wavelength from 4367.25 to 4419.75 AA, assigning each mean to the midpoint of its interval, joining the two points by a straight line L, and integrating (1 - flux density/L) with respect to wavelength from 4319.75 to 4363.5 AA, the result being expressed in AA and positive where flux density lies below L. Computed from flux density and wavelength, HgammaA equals -3.2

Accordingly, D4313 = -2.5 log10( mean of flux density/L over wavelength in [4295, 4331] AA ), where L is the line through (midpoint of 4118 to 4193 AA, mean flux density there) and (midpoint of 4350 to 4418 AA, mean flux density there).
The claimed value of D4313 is 0.22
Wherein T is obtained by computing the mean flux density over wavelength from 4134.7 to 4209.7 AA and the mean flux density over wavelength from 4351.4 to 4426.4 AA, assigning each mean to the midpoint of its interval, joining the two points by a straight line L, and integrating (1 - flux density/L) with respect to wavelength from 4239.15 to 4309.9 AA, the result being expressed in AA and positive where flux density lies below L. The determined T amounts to 9.66 AA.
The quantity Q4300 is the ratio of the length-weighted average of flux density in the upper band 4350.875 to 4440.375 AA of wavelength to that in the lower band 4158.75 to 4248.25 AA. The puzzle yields 1.1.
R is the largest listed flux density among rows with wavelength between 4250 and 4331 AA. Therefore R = 59.4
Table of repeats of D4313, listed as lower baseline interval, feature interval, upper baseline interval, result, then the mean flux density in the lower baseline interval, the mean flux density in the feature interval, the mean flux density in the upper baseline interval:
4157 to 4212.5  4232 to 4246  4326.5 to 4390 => 0.02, 53.1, 52.7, 54.4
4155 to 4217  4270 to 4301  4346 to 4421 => 0.18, 53.1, 46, 55.9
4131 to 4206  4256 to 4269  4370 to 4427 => 0.05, 52.7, 51.8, 56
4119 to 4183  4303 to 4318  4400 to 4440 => 0.29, 53.5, 42.3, 56.6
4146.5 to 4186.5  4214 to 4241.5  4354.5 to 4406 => 0.08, 53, 50.2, 56.2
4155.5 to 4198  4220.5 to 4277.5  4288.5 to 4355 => 0.01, 53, 49.7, 47.2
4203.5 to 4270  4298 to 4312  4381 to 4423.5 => 0.43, 51.6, 35.5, 55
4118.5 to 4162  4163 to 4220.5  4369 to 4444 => 0.03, 54.2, 53.2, 56.1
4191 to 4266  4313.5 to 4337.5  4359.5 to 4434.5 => 0.01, 51.7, 54.1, 56.5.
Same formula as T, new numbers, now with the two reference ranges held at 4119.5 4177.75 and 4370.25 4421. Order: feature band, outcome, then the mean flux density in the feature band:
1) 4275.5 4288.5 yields 1.0 AA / 50.5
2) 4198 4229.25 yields 1.8 AA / 51.2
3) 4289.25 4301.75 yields 2.8 AA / 42.5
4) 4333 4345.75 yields 1.6 AA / 48.2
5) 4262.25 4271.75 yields 0.4 AA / 52.1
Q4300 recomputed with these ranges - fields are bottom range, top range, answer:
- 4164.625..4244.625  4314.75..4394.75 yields 1.04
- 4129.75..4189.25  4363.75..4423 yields 1.07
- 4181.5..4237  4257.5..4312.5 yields 0.87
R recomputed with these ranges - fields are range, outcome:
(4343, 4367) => 61.7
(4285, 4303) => 50.2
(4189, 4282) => 59.3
